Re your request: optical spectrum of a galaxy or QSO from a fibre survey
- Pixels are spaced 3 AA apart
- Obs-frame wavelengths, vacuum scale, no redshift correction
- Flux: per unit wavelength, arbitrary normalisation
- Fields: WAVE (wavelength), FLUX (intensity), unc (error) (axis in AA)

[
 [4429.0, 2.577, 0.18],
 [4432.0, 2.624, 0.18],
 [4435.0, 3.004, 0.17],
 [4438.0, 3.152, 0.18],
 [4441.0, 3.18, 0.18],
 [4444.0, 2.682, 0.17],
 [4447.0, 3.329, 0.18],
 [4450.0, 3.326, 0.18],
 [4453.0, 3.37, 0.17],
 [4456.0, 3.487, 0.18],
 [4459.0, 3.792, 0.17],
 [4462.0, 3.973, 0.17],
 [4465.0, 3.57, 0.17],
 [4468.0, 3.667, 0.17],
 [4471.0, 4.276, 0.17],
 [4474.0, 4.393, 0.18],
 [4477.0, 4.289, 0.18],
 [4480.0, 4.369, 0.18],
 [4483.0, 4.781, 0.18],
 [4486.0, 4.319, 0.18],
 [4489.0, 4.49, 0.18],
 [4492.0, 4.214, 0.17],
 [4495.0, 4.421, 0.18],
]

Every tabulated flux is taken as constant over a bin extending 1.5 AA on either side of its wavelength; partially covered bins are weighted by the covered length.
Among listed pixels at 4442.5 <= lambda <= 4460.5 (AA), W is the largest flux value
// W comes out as 3.792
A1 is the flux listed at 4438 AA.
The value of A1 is 3.152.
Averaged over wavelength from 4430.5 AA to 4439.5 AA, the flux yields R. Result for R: 2.93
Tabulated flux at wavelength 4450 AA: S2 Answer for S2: 3.326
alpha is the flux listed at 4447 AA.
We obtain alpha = 3.329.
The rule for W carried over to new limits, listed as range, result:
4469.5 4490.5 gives 4.781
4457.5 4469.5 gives 3.973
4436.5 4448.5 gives 3.329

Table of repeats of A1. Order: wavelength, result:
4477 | 4.289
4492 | 4.214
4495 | 4.421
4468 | 3.667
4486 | 4.319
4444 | 2.682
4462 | 3.973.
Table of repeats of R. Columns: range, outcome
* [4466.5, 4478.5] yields 4.16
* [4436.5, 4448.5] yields 3.09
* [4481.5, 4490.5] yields 4.53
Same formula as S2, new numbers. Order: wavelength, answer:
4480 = 4.369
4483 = 4.781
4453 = 3.37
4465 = 3.57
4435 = 3.004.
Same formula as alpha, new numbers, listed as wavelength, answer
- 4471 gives 4.276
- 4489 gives 4.49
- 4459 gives 3.792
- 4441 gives 3.18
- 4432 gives 2.624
